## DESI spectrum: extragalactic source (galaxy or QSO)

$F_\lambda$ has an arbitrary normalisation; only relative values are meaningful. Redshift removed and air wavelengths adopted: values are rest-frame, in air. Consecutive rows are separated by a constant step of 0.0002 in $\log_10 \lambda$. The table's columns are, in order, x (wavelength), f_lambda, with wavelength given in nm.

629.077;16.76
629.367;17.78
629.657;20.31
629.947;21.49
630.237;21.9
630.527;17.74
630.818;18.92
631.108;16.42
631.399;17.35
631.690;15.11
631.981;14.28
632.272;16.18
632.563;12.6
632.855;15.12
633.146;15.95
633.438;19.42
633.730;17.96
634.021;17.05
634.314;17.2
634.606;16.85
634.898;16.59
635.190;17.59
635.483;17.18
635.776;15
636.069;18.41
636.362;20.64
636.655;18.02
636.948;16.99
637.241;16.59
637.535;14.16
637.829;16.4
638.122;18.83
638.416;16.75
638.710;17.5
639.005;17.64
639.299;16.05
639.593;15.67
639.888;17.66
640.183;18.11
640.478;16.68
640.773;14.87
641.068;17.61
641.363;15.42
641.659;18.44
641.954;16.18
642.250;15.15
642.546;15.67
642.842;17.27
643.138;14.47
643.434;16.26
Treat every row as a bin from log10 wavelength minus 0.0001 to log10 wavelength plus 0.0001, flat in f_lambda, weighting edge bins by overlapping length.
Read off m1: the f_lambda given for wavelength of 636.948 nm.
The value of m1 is 16.99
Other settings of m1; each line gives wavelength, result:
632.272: 16.18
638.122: 18.83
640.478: 16.68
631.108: 16.42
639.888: 17.66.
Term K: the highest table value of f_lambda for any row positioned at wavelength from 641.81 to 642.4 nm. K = 16.18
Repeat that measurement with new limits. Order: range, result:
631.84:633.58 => 19.42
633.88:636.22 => 18.41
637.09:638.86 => 18.83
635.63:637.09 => 20.64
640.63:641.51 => 17.61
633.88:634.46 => 17.2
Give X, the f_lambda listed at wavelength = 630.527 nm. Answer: 17.74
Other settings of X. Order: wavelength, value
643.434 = 16.26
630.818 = 18.92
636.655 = 18.02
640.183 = 18.11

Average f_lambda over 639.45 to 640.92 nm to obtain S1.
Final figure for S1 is 16.6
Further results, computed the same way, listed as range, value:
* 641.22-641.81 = 16.9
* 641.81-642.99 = 16.1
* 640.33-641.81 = 16.6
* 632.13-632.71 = 14.4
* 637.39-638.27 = 16.5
